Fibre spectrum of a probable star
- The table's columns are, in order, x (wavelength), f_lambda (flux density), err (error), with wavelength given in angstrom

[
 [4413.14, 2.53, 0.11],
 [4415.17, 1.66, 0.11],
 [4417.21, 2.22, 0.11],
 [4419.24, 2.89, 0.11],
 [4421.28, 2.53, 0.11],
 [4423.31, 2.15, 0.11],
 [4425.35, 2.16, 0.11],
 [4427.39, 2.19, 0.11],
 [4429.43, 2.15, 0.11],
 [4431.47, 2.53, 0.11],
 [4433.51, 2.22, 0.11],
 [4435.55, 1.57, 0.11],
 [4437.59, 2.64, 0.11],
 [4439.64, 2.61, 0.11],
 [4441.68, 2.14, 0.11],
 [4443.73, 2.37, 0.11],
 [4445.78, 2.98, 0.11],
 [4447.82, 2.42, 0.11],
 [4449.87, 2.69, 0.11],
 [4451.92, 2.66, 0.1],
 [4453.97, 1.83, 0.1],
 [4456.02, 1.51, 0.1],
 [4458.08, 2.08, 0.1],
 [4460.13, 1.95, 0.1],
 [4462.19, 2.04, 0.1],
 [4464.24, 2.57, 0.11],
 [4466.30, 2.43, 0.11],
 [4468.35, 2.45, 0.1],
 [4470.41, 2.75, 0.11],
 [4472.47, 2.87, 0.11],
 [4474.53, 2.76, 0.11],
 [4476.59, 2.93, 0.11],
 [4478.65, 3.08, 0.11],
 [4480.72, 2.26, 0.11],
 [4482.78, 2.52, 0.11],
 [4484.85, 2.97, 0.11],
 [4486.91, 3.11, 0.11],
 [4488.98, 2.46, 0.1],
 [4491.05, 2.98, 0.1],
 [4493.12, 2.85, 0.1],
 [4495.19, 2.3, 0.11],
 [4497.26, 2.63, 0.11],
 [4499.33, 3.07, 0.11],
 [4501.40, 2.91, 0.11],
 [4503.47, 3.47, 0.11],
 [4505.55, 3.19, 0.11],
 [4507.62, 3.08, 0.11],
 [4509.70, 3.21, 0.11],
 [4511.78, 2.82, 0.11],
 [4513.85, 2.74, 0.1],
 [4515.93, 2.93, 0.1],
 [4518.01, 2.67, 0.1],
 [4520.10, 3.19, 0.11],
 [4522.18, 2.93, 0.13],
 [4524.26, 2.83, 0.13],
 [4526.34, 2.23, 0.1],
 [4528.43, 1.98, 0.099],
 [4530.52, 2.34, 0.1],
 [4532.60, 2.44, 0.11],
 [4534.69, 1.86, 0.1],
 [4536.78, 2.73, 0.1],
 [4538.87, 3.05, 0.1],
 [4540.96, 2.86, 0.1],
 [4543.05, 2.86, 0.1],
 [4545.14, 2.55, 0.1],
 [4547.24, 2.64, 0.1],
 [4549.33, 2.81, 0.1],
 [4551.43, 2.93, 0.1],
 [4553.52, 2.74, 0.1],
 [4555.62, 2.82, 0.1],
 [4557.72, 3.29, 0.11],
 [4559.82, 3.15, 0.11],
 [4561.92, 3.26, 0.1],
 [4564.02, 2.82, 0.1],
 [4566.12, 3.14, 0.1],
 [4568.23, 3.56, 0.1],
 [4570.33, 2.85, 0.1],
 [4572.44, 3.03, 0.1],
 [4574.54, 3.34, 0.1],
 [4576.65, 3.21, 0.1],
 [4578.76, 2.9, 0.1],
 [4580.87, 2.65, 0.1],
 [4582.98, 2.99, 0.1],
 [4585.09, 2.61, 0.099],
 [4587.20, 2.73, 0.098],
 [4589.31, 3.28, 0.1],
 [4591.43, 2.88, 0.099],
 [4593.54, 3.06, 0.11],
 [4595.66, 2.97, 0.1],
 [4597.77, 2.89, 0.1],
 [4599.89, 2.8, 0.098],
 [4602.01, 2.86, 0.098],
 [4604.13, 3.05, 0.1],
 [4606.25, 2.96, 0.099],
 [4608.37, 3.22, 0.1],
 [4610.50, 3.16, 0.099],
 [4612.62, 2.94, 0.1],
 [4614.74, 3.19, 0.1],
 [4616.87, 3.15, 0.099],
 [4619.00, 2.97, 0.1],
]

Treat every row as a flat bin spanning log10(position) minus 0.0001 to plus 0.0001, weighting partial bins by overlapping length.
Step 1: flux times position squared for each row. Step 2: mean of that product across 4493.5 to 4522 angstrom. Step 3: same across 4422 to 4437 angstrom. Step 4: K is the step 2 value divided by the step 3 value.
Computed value 1.4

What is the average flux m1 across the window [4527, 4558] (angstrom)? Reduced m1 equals 2.64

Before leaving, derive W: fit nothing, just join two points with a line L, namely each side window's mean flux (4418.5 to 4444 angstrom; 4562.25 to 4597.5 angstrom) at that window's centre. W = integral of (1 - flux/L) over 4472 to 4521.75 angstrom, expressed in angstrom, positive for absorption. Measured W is -4.9 angstrom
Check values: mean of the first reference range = 2.31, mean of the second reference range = 3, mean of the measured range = 2.88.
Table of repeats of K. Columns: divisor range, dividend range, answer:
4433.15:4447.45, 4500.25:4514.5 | 1.33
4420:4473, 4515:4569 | 1.25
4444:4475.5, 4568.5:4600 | 1.31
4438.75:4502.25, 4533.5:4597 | 1.19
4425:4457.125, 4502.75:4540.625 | 1.24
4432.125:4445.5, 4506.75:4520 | 1.31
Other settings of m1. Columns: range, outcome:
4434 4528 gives 2.63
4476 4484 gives 2.69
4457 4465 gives 2.14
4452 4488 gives 2.48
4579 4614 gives 2.94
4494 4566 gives 2.81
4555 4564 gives 3.11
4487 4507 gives 2.89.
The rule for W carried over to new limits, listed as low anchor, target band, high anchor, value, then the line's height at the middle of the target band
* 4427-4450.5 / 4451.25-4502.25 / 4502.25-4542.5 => 0.0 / 2.55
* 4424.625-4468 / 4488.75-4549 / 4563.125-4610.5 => -2.6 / 2.65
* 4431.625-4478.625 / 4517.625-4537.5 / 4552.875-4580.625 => 2.3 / 2.84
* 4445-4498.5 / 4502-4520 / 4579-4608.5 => -2.4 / 2.66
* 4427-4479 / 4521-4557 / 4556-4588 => 2.8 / 2.86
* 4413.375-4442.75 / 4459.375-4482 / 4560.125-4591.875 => -0.7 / 2.49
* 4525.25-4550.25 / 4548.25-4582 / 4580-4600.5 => -3.9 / 2.72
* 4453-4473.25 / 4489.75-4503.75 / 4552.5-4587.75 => -2.0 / 2.48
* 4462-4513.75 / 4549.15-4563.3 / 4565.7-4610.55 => -0.3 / 2.94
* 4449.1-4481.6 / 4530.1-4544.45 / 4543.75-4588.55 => 1.0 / 2.8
